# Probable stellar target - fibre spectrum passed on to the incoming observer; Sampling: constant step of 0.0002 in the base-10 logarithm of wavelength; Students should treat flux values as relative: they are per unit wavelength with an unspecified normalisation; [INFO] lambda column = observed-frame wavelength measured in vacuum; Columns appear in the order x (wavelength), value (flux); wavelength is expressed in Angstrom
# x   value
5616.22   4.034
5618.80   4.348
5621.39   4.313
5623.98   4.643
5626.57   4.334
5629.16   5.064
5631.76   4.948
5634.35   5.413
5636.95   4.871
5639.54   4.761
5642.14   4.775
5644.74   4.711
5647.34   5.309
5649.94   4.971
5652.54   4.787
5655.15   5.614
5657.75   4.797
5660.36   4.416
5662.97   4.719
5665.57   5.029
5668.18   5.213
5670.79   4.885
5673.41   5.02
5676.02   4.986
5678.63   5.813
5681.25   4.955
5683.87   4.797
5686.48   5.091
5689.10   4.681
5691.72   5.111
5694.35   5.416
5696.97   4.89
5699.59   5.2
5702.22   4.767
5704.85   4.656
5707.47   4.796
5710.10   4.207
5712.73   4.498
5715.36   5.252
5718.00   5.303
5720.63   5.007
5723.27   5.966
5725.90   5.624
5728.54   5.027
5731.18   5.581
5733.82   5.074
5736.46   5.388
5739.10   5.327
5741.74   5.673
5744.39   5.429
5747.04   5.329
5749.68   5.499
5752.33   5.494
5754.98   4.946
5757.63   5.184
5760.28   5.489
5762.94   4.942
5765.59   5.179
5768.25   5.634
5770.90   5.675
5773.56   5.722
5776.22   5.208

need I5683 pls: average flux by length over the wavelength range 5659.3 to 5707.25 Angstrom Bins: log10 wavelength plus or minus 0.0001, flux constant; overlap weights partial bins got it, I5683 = 4.98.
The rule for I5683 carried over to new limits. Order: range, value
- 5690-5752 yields 5.18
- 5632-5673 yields 4.95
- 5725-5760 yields 5.35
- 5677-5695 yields 5.11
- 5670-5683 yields 5.13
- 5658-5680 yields 5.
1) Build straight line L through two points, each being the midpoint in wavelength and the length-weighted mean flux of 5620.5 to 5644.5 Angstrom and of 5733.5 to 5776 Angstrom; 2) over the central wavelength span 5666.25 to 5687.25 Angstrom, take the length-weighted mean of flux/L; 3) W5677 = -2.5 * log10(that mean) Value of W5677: -0.019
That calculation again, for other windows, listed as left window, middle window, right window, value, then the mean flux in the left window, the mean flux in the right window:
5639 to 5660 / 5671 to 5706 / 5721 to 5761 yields 0.02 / 4.95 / 5.39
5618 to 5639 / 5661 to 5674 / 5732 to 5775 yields 0.00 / 4.75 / 5.38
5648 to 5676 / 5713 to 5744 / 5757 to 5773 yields -0.03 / 4.96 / 5.38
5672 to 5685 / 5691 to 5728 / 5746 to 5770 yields 0.03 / 5.11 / 5.31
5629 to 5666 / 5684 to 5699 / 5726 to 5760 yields 0.02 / 4.94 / 5.35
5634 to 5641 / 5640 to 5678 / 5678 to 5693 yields 0.01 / 4.96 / 5.04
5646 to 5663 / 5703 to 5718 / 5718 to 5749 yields 0.12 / 4.96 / 5.4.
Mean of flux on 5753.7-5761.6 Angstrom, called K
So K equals 5.21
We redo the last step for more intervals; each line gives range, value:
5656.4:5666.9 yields 4.75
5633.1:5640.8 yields 5.01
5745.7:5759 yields 5.29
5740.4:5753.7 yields 5.48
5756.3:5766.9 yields 5.2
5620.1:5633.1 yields 4.66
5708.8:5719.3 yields 4.81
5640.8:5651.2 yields 4.94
